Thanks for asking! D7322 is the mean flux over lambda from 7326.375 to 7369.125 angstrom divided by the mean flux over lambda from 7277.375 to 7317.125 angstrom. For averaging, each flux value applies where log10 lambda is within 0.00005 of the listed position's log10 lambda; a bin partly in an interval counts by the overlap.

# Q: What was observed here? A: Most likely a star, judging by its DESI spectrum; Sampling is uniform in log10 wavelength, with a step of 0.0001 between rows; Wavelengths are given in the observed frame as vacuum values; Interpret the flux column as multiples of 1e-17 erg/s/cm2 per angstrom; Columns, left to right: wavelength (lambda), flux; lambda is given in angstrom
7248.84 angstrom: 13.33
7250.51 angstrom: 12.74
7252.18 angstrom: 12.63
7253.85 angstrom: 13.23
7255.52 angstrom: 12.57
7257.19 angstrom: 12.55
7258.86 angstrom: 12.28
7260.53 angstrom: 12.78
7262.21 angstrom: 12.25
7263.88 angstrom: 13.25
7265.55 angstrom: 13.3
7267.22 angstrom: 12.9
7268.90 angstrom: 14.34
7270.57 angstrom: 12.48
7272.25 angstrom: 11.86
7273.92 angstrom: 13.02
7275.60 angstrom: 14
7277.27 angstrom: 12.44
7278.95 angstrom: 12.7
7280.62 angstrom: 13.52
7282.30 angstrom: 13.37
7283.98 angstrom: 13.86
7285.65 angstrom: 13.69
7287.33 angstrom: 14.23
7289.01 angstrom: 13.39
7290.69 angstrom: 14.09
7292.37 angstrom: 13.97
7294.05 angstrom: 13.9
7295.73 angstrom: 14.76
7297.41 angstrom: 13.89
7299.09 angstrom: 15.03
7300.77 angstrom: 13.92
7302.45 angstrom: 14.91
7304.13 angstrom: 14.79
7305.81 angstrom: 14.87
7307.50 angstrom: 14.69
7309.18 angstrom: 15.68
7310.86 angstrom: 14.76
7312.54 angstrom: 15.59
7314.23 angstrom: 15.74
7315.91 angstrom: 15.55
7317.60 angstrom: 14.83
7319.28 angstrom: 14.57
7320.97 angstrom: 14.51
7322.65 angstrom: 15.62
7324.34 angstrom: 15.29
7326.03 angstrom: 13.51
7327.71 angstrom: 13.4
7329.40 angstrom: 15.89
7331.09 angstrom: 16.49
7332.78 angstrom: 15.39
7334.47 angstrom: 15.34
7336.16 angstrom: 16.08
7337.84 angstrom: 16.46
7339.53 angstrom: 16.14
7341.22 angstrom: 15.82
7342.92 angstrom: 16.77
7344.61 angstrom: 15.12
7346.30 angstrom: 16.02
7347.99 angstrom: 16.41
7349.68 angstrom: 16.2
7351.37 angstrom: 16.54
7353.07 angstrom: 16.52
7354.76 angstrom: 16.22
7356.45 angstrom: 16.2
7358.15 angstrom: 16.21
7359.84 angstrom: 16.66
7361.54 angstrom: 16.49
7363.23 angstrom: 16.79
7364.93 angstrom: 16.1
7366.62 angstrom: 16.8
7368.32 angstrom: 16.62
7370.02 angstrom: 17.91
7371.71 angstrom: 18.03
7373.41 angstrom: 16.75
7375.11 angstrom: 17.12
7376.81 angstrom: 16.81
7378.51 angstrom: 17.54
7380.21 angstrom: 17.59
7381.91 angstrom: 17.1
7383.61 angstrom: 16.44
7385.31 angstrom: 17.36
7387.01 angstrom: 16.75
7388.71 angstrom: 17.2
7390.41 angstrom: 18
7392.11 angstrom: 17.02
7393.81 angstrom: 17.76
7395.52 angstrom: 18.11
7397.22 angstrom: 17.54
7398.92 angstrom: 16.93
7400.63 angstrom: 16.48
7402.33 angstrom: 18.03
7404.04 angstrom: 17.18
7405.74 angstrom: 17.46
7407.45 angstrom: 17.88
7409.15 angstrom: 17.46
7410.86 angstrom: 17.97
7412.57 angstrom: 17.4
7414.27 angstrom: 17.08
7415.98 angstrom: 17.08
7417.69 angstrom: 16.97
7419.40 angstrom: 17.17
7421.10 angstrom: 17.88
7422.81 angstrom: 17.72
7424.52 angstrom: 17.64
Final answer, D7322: 1.12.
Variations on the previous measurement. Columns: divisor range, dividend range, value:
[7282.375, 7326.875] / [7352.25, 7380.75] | 1.15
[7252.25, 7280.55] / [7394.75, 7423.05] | 1.35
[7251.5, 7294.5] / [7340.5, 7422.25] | 1.29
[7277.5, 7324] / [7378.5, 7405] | 1.20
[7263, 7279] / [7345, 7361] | 1.25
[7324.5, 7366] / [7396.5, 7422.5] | 1.09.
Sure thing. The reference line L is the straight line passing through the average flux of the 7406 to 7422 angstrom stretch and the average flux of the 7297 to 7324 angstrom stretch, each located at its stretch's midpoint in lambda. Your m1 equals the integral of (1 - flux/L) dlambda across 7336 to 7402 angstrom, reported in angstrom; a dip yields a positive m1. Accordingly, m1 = -1.8 angstrom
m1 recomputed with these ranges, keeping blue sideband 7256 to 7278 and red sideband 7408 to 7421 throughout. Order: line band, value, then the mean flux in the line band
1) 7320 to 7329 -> 0.1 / 14.5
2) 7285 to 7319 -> -1.6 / 14.6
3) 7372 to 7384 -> -0.6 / 17.1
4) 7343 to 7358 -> -0.8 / 16.2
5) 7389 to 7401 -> -0.5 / 17.4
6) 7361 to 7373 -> -0.8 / 17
